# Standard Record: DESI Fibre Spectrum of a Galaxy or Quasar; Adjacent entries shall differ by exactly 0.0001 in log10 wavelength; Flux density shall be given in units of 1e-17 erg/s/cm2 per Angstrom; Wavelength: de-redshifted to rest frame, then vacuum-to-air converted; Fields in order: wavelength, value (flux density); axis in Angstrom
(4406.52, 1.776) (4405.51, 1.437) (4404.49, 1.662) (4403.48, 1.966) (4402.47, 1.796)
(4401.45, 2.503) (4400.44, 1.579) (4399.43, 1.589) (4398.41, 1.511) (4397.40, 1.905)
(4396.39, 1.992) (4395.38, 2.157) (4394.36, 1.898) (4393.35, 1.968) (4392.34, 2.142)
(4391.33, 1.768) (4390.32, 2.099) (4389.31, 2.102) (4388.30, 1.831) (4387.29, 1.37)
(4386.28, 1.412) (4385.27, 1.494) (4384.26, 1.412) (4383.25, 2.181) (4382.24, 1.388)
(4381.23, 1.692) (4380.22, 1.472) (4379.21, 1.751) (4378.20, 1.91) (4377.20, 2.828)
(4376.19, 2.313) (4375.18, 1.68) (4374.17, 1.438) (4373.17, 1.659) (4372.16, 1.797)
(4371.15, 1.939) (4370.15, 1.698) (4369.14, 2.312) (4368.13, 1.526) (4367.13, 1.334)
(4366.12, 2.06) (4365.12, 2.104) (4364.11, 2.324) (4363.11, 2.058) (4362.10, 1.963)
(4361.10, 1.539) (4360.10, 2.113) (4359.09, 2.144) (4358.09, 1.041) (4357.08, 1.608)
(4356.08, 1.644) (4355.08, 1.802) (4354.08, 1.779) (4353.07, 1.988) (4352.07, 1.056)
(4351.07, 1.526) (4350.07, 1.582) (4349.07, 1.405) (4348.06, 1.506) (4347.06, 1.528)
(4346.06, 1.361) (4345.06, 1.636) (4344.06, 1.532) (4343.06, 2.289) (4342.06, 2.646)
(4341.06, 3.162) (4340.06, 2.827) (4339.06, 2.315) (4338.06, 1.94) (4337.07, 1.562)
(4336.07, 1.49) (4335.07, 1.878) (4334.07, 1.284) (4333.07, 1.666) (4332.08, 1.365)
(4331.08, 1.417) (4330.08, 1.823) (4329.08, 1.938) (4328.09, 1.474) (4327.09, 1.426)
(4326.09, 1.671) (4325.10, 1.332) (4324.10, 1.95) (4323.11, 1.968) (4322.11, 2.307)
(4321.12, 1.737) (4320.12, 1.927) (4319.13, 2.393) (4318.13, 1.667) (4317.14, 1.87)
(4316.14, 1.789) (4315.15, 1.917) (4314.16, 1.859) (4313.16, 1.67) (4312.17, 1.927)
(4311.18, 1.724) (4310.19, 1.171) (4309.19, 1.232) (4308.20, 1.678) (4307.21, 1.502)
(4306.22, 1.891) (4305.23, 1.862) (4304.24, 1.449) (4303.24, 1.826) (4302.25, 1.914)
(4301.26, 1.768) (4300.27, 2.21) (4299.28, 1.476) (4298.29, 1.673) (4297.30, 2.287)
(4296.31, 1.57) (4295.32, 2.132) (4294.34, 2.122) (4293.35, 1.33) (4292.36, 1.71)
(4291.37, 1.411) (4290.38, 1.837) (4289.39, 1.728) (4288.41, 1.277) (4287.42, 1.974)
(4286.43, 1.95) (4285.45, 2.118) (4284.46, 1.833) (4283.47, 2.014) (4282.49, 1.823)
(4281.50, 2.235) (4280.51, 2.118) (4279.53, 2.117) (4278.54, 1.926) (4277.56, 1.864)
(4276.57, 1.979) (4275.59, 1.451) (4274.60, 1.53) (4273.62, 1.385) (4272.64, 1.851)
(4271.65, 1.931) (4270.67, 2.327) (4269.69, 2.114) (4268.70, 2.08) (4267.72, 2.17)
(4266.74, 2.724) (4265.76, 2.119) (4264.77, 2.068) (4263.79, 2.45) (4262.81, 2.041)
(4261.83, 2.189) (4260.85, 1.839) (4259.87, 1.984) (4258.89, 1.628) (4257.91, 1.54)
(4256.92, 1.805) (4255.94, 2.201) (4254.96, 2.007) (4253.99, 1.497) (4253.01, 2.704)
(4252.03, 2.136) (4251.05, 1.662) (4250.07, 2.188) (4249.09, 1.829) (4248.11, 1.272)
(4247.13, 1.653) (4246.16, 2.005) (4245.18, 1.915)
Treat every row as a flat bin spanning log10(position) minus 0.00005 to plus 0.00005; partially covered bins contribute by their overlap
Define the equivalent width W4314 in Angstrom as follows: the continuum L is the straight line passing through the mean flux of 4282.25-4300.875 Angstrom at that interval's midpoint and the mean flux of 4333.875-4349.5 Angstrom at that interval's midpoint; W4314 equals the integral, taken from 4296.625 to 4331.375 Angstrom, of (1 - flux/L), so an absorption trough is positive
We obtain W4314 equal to 1.7 Angstrom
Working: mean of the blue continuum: 1.81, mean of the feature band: 1.76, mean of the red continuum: 1.91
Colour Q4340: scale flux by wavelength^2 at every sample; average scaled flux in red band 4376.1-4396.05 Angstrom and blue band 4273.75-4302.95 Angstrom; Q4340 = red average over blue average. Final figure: 1.06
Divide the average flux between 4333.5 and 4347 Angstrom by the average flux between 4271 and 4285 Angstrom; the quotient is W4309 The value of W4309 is 1.1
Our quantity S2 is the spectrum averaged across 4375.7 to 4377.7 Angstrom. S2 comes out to 2.57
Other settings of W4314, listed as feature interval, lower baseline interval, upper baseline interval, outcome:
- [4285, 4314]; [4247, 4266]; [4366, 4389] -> 2.14 Angstrom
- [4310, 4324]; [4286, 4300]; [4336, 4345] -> 0.81 Angstrom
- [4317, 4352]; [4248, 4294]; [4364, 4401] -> 1.19 Angstrom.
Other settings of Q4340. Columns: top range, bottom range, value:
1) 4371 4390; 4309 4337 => 1.06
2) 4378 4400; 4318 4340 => 1.03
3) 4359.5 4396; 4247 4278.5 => 1.00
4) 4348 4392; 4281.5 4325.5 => 1.02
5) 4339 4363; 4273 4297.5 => 1.03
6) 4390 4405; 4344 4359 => 1.25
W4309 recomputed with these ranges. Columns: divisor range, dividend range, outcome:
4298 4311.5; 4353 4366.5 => 1.12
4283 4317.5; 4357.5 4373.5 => 1.05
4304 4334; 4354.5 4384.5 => 1.06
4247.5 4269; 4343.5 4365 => 0.84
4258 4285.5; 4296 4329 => 0.89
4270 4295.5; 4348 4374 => 0.95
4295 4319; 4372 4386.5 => 1.00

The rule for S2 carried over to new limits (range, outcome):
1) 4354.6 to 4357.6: 1.68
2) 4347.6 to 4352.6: 1.42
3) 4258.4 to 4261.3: 1.82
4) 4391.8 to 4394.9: 2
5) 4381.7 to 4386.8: 1.58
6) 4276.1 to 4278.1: 1.92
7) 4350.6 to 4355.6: 1.63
